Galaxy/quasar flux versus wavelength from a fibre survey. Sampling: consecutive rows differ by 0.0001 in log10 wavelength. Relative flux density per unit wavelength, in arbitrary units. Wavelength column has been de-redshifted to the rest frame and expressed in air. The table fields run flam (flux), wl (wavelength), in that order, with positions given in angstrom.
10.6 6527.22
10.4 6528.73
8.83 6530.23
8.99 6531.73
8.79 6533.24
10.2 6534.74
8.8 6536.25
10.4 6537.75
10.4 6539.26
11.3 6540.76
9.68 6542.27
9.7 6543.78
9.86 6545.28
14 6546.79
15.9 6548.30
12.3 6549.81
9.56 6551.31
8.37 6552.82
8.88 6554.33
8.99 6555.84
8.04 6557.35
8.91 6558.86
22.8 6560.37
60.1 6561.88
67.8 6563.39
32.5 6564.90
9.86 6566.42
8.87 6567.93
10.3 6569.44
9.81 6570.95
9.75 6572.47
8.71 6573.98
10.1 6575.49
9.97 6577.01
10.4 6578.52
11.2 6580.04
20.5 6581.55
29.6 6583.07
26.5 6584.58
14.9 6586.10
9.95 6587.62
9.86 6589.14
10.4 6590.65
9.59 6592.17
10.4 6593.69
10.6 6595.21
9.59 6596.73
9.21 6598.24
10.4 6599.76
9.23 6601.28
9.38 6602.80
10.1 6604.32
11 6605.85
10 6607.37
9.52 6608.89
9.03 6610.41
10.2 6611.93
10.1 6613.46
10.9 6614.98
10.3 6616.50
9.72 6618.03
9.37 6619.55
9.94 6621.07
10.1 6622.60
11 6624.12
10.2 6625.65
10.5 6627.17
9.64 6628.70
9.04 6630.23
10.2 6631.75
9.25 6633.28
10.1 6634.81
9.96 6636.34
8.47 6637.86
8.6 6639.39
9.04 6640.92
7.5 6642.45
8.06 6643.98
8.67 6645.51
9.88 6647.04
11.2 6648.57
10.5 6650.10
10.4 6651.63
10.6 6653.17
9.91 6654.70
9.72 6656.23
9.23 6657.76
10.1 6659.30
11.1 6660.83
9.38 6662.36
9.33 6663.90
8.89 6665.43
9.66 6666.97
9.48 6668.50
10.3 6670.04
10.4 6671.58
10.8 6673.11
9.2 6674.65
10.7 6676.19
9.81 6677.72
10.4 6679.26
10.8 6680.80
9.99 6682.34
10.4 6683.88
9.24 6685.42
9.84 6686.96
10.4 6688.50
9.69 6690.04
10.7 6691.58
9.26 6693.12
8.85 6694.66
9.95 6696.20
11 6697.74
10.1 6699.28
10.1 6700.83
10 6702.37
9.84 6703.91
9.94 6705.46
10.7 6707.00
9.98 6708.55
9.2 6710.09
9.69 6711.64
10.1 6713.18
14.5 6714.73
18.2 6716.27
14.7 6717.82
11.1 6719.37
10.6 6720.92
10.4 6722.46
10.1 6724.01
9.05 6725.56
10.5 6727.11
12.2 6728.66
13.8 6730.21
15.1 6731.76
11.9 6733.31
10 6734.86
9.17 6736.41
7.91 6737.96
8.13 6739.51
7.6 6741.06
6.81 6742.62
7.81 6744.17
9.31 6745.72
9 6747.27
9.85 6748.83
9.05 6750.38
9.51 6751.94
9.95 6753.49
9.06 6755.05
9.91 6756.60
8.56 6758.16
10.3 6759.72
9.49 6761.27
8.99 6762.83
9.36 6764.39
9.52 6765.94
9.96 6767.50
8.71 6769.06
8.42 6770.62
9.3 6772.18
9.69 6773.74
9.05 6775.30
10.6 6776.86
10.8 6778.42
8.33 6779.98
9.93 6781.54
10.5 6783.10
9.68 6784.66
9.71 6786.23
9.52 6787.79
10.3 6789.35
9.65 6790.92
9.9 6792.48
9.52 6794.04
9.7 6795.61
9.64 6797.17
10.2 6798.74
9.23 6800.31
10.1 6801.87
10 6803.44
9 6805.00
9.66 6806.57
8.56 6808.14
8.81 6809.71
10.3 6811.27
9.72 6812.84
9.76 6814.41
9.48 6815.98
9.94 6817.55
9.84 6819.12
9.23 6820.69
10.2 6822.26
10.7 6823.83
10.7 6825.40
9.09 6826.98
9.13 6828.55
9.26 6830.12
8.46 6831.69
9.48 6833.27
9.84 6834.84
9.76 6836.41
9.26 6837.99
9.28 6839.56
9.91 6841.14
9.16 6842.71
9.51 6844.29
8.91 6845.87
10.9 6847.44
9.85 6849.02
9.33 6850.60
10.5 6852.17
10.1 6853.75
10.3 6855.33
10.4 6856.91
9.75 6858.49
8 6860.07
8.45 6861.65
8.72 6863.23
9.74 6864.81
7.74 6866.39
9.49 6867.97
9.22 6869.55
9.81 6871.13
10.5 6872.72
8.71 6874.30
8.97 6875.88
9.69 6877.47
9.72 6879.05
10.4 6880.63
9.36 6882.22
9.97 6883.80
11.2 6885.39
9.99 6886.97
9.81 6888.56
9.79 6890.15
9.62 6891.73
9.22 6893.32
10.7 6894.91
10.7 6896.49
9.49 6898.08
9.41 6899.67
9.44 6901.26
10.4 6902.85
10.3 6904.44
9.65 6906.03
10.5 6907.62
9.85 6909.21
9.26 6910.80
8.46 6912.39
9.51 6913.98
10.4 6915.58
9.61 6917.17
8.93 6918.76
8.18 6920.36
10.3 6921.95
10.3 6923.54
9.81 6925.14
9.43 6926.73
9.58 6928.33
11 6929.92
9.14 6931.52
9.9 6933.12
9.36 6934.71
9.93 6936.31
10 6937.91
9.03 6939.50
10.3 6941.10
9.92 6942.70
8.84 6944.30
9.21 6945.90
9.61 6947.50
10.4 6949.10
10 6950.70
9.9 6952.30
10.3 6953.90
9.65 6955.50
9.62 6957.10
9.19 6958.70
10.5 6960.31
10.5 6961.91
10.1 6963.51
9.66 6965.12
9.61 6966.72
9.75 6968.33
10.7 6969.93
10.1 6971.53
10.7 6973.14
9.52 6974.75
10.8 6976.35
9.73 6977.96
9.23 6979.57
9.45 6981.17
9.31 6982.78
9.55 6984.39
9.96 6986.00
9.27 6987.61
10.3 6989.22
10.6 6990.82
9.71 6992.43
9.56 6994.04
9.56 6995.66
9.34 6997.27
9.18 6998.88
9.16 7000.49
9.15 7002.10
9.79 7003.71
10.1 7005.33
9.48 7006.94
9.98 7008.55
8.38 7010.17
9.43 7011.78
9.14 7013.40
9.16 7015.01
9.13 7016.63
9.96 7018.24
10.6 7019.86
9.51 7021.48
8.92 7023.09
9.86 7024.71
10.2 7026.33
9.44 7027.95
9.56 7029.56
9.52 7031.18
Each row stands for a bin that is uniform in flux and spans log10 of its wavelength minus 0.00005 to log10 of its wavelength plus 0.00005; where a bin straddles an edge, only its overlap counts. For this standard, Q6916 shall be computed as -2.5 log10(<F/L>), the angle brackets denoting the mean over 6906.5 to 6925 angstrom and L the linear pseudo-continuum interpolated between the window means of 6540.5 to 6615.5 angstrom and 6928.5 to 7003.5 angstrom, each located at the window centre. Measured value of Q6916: 0.08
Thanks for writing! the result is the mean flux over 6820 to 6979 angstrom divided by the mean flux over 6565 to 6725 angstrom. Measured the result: 0.91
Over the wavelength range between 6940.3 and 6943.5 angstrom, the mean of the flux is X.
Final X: 10.1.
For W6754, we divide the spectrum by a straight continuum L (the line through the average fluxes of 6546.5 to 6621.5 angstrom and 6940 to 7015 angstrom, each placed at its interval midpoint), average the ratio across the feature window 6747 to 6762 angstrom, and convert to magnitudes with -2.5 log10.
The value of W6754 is 0.27 mag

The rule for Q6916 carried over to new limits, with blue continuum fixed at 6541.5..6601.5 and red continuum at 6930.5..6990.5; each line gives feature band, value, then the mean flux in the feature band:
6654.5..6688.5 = 0.343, 9.95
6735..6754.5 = 0.406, 8.72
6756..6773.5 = 0.311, 9.32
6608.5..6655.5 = 0.407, 9.74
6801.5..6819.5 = 0.227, 9.58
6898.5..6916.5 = 0.085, 9.74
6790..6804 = 0.222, 9.77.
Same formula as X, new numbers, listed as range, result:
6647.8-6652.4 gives 10.7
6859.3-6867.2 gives 8.54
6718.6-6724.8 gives 10.5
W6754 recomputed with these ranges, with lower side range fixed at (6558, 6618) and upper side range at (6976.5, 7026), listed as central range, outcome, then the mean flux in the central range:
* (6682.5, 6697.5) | 0.344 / 9.87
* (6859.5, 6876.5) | 0.238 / 9.05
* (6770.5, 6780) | 0.280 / 9.62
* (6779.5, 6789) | 0.263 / 9.69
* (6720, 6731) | 0.193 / 11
